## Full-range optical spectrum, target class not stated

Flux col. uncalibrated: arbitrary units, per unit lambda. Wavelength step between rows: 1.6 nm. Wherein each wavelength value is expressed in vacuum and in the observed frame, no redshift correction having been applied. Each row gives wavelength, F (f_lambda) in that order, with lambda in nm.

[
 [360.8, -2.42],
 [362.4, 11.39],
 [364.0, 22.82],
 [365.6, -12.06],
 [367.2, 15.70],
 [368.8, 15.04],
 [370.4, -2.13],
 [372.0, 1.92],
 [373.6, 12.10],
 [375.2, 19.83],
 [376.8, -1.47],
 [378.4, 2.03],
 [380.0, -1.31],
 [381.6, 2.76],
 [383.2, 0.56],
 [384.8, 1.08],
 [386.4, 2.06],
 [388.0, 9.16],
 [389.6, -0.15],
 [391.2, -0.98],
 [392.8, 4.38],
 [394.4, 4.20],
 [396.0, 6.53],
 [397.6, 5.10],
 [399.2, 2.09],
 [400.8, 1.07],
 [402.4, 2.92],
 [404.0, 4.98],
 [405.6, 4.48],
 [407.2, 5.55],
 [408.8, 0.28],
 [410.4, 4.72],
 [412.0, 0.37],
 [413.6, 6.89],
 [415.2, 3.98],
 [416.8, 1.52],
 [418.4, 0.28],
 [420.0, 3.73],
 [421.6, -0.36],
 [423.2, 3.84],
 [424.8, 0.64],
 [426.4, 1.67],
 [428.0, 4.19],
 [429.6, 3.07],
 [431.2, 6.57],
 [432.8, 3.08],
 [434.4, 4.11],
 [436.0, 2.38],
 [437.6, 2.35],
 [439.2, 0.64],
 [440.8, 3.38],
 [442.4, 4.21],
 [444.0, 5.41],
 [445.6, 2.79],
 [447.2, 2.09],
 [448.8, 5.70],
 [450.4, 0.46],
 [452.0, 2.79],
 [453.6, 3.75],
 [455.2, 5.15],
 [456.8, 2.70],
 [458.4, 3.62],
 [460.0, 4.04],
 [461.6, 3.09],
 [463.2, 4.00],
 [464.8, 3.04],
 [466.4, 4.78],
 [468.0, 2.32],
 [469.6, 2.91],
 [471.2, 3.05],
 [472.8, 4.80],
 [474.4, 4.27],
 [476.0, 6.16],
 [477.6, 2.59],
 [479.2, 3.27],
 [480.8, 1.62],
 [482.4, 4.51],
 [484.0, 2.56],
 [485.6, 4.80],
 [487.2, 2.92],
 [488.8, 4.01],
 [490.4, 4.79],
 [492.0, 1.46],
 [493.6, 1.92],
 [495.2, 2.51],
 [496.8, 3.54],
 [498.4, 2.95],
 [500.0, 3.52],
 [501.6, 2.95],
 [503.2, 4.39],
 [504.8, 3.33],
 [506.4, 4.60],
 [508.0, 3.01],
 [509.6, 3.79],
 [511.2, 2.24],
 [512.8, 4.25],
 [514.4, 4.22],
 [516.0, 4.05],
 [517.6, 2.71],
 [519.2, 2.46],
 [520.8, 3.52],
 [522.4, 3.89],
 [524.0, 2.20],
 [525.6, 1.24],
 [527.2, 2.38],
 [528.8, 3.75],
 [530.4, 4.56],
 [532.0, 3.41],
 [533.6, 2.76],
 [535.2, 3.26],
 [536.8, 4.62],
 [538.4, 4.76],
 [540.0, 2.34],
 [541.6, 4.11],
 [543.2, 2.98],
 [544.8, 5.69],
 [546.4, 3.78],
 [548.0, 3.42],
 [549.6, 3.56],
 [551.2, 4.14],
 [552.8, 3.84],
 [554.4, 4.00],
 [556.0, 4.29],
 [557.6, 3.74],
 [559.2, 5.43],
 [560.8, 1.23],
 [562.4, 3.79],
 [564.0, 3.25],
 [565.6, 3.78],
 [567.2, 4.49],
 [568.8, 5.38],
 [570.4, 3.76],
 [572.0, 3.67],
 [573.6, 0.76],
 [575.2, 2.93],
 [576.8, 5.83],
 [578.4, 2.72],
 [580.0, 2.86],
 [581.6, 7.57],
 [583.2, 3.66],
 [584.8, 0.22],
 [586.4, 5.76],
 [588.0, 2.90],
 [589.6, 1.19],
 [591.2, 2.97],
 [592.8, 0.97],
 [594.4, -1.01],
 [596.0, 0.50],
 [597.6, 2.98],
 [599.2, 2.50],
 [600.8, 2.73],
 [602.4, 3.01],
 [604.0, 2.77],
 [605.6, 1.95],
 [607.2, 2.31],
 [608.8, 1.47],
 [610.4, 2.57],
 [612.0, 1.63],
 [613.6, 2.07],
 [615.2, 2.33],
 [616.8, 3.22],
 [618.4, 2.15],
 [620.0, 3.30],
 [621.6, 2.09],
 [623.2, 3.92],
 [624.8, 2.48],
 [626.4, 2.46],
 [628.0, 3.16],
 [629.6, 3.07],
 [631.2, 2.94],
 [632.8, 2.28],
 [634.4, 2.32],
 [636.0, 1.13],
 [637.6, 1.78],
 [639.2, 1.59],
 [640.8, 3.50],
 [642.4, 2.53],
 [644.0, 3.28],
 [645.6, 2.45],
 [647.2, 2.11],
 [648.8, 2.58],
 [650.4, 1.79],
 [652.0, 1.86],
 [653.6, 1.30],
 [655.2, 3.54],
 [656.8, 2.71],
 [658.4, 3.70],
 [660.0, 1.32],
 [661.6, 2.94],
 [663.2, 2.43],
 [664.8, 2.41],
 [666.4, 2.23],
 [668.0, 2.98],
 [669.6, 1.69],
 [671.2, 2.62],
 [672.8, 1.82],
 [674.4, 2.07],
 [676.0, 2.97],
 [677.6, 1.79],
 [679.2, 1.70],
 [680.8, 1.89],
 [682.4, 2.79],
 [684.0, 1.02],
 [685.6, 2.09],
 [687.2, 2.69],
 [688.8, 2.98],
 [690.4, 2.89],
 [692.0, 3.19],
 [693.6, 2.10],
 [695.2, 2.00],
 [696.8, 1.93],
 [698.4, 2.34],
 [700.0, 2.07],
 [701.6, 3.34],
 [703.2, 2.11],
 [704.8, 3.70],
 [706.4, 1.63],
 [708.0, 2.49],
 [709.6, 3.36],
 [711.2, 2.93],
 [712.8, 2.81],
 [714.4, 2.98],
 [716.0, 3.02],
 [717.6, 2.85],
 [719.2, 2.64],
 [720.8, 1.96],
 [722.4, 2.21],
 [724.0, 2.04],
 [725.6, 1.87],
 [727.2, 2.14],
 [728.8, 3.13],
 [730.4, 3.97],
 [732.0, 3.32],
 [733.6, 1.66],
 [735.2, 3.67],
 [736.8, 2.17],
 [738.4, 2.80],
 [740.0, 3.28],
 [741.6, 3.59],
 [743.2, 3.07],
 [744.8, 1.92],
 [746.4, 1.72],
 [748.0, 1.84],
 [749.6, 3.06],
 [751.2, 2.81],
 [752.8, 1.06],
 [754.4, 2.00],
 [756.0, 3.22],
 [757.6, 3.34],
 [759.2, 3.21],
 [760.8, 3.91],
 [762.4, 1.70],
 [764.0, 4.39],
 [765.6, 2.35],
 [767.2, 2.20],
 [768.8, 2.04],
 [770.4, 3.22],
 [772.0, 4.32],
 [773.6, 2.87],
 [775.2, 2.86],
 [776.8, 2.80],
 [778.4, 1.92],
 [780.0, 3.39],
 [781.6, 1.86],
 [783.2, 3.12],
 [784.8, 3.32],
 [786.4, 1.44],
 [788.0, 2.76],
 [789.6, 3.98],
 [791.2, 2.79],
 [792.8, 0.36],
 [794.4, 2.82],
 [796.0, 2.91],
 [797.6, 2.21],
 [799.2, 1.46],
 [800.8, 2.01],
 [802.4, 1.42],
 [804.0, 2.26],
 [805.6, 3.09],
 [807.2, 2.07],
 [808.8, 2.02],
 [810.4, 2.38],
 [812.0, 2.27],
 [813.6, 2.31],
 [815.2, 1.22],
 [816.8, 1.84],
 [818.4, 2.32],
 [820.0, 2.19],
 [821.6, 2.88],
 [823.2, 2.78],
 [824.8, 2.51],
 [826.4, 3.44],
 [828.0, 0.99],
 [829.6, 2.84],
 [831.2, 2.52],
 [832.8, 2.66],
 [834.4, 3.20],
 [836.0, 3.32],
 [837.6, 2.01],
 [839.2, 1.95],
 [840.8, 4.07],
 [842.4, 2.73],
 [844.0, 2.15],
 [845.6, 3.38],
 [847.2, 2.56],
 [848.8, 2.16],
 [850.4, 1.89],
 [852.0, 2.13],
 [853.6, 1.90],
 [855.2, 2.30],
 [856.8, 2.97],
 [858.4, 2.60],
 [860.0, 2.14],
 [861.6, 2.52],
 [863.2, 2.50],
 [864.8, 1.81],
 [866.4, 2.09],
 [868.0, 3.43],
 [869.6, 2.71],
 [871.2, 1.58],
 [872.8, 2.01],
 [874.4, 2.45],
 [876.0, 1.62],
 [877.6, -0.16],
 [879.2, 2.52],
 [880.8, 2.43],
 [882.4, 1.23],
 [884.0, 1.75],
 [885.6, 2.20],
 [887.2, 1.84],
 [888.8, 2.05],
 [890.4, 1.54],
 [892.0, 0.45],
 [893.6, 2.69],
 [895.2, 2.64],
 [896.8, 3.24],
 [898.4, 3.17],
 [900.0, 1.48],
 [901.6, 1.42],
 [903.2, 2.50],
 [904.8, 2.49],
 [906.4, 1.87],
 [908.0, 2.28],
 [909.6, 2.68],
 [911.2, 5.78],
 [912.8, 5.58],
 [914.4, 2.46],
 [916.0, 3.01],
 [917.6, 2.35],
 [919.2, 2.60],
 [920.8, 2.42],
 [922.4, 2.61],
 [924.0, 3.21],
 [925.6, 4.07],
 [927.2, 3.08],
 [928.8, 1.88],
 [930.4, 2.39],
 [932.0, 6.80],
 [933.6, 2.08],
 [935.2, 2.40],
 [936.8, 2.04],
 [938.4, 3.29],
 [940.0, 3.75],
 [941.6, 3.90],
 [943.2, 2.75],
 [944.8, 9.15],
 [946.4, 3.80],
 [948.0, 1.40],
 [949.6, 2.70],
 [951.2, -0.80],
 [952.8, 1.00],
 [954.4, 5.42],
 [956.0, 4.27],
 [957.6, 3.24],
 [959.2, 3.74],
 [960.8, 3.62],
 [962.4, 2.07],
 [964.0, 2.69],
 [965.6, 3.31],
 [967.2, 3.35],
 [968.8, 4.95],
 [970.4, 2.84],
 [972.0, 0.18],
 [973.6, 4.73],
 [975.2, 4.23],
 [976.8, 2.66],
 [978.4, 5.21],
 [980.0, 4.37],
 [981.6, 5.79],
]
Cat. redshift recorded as 1.45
